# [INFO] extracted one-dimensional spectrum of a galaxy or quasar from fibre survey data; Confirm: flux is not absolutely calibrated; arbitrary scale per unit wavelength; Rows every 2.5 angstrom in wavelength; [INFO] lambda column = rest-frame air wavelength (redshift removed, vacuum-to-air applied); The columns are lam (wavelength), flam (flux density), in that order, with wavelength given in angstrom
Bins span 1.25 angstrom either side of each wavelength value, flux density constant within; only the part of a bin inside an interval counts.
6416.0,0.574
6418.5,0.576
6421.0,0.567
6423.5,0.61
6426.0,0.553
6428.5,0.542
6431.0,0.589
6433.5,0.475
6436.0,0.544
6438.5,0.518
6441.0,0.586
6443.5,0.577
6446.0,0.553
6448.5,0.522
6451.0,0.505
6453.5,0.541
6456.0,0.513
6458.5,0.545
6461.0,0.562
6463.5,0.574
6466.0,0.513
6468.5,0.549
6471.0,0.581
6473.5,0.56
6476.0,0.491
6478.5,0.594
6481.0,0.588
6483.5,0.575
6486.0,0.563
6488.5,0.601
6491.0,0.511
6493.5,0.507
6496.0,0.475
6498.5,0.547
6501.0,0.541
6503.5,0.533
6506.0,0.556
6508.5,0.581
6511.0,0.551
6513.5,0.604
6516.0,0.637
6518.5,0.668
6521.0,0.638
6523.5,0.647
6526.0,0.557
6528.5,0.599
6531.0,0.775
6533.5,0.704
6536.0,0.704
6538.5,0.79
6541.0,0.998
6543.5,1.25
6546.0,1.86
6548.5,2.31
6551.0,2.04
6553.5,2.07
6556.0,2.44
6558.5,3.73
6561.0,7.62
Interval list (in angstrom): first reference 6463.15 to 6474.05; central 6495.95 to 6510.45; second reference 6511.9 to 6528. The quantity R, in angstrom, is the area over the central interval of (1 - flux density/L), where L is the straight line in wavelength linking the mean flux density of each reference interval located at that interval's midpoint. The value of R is 1.3 angstrom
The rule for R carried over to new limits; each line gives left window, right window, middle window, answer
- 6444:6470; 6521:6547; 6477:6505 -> 5.5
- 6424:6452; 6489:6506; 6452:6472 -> -0.4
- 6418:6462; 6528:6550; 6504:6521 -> 6.6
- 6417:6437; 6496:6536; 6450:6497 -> 3.1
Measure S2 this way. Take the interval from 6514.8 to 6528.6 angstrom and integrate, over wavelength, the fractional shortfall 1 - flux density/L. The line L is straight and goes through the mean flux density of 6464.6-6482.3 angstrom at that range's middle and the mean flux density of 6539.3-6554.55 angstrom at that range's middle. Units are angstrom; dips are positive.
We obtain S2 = 7.2 angstrom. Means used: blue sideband 0.554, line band 0.626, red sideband 1.72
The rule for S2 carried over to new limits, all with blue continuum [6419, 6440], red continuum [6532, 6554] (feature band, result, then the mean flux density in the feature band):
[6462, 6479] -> 6.0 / 0.55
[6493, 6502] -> 4.6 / 0.518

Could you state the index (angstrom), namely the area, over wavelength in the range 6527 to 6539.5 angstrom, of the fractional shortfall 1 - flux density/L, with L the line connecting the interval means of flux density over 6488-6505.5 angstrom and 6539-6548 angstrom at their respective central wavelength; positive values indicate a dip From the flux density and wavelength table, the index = 5.2 angstrom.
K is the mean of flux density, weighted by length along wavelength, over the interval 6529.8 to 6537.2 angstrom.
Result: 0.728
